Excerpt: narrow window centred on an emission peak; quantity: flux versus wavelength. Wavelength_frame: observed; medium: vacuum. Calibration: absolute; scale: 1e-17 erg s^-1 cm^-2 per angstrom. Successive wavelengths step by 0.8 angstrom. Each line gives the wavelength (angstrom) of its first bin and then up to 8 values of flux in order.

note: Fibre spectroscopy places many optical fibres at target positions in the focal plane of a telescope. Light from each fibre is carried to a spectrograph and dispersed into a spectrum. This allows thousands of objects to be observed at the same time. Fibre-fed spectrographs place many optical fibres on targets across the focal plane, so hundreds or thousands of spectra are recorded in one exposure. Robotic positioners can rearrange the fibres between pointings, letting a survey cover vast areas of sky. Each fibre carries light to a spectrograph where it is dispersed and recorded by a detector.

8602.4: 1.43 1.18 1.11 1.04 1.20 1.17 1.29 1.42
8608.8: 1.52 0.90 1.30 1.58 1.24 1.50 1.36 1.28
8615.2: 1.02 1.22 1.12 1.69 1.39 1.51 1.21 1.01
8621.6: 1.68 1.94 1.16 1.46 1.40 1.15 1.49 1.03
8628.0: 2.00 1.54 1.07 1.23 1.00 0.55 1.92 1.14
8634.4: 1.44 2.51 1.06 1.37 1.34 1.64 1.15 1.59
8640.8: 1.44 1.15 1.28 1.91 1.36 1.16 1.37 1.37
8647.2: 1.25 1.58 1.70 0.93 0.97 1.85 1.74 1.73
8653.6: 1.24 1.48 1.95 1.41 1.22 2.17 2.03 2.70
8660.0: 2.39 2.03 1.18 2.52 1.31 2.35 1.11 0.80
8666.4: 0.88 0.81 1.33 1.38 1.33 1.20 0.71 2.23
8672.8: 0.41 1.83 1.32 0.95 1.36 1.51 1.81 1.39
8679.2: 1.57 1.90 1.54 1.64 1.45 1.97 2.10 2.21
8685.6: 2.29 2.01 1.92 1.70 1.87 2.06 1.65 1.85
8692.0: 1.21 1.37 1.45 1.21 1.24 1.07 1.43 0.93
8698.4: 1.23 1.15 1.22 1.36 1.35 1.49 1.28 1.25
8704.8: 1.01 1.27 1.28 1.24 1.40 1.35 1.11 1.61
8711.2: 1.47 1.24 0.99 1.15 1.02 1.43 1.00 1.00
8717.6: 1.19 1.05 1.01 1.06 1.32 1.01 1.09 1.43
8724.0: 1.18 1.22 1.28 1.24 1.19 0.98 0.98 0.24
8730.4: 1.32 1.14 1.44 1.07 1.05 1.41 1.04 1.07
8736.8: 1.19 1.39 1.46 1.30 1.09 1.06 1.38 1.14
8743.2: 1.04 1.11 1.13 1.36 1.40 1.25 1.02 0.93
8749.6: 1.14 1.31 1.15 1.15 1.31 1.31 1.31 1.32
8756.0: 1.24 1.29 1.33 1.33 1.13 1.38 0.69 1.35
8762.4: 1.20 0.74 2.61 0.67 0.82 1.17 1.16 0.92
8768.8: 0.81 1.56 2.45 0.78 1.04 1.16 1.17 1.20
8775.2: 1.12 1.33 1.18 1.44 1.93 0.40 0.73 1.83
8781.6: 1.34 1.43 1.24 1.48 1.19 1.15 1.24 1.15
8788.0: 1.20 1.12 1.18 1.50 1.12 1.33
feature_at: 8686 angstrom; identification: [N II]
